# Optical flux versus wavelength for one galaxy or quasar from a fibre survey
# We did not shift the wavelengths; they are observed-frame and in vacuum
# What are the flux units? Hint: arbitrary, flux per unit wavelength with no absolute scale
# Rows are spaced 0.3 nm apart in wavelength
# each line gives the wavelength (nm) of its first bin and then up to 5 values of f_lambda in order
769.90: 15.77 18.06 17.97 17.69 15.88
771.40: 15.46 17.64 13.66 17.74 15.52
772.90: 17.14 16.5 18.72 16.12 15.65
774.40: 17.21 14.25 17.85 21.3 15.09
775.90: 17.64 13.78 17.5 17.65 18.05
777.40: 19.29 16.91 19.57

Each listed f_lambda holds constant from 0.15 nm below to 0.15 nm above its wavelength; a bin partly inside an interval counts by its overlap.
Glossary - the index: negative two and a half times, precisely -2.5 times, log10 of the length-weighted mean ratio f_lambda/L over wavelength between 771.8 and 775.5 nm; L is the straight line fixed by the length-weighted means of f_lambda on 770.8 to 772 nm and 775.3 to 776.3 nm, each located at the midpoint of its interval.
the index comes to -0.03 mag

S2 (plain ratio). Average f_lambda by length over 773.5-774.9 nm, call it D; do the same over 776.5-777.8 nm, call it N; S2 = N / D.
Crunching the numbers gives 1.11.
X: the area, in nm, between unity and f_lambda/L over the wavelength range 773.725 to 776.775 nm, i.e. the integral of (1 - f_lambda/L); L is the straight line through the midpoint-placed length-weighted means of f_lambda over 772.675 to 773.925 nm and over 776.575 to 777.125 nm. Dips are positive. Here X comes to 0.13 nm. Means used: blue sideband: 17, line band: 16.7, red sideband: 17.8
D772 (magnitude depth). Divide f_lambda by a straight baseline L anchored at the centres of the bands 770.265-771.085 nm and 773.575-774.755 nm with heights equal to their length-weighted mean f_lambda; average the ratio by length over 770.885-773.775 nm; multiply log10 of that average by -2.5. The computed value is 0.02 mag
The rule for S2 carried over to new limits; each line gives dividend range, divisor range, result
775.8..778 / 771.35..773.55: 1.06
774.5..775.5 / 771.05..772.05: 1.11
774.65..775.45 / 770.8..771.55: 1.13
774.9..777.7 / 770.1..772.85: 1.06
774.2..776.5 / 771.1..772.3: 1.05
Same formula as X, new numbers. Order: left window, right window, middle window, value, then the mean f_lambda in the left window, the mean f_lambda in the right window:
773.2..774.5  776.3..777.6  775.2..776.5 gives 0.050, 16.9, 17.9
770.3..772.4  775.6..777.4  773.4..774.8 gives 0.034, 16.6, 17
